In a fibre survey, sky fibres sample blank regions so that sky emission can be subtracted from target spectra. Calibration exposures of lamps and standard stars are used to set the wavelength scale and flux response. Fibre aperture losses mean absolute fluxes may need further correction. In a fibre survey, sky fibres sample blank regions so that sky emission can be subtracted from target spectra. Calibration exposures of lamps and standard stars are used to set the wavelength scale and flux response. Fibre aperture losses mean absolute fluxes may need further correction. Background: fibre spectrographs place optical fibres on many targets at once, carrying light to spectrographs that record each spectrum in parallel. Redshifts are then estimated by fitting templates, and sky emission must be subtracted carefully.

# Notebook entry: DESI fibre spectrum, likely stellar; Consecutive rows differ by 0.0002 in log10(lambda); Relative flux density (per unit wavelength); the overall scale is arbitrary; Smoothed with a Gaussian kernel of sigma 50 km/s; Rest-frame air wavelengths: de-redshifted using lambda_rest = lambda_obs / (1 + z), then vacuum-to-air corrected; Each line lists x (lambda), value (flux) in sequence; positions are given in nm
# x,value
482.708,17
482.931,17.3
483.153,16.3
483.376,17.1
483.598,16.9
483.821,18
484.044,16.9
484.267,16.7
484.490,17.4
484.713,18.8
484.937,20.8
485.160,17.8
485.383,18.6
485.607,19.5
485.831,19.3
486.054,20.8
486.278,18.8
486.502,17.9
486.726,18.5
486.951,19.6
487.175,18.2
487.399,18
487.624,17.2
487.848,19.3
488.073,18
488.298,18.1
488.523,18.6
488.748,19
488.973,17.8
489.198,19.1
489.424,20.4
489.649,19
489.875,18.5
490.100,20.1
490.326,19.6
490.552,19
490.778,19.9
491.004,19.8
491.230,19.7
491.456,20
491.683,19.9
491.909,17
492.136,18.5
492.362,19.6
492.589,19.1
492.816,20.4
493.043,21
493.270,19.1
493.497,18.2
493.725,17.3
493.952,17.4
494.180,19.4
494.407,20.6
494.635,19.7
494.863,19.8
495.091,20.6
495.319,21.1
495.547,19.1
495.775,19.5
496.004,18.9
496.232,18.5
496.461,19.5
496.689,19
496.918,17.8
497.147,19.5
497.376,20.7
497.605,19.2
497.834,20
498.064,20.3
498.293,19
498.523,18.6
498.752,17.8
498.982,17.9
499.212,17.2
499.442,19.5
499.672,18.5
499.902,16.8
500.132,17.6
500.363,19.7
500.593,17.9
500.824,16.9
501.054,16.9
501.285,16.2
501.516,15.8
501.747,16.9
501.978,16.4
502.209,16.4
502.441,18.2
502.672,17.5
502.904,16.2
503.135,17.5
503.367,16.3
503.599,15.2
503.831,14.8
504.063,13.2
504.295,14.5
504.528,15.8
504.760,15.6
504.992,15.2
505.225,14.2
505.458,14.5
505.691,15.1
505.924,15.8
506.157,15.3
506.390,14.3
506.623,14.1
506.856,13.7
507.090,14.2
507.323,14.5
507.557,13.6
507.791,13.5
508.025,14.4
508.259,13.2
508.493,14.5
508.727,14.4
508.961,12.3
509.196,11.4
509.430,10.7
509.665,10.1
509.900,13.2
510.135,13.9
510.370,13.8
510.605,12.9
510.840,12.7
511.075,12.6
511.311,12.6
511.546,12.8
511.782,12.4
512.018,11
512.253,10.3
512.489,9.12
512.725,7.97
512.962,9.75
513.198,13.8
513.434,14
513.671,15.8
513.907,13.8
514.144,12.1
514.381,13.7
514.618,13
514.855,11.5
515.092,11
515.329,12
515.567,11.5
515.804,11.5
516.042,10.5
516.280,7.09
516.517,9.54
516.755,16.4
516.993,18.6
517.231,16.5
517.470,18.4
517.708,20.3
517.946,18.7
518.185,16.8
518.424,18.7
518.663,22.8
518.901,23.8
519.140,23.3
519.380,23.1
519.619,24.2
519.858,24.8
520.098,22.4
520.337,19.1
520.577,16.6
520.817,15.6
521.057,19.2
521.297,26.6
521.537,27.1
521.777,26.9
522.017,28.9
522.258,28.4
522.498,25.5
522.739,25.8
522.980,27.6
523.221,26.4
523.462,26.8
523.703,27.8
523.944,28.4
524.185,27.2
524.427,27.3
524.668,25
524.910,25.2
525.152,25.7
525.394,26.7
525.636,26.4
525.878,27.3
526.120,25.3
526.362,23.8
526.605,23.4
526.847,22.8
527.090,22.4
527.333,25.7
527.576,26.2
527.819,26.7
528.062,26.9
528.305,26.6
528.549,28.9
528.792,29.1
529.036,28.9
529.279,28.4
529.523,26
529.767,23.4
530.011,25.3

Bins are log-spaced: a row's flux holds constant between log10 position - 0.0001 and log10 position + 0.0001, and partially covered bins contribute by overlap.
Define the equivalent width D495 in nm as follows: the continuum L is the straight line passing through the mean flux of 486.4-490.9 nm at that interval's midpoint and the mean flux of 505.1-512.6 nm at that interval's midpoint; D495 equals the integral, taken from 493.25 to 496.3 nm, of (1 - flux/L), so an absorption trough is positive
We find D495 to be -0.387 nm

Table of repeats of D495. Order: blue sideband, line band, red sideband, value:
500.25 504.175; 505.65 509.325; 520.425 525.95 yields 0.942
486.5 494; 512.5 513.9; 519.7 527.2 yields 0.663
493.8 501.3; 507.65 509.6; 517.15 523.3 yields 0.726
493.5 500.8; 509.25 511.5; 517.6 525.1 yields 0.954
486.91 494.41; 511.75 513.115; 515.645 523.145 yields 0.684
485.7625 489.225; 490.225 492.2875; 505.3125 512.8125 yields -0.191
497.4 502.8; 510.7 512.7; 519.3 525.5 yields 0.930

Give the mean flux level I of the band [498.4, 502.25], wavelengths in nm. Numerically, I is 17.5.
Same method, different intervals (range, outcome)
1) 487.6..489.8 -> 18.7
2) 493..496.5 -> 19.3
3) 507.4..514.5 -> 12.6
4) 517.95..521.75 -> 21.6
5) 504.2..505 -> 15.3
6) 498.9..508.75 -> 15.8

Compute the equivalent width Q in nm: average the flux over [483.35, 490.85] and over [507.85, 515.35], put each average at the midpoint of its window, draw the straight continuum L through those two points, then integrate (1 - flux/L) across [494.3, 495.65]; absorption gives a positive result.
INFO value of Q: -0.29 nm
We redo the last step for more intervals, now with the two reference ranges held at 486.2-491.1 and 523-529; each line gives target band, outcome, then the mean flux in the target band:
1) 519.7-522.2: 0.233 nm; 22.9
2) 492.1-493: 0.000 nm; 19.6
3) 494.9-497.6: 0.115 nm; 19.5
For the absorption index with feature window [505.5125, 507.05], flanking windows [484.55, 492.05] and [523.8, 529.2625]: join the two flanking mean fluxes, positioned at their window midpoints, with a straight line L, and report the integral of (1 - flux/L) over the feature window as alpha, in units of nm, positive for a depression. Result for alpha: 0.53 nm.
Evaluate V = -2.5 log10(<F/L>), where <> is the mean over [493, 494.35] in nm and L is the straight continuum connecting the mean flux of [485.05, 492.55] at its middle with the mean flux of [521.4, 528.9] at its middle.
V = 0.07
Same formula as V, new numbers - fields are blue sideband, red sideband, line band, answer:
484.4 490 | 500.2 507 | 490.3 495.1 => -0.089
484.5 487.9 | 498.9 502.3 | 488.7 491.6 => -0.055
